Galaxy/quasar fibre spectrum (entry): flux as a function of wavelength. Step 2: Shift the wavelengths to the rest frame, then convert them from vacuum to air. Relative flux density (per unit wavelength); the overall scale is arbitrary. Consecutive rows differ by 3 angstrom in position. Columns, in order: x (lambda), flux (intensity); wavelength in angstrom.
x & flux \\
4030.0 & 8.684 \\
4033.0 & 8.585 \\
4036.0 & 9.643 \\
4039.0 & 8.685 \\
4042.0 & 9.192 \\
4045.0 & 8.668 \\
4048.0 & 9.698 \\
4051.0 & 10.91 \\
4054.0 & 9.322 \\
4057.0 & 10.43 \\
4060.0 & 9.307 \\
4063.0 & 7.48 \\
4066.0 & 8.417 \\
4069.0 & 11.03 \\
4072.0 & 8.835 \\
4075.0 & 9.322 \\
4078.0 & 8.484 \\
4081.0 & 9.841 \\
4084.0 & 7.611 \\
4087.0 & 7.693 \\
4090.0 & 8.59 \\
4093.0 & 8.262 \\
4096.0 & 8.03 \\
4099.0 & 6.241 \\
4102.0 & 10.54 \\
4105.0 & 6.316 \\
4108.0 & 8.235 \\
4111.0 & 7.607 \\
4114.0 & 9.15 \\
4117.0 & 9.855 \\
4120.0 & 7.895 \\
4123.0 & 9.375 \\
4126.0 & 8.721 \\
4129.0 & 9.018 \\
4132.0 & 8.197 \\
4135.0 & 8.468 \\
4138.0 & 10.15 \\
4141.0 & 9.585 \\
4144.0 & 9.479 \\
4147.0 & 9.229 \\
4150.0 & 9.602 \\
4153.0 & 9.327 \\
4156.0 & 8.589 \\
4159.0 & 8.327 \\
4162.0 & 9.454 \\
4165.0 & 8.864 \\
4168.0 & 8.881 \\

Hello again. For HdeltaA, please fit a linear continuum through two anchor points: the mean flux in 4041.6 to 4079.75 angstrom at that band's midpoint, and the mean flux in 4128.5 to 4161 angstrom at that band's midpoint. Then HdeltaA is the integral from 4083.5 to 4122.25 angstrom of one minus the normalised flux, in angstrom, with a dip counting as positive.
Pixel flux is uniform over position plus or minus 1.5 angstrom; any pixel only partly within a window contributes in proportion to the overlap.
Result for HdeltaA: 4.27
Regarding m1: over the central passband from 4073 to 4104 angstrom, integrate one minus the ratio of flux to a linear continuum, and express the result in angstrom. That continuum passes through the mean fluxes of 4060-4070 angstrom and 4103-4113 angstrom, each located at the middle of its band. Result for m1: -0.8 angstrom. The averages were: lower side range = 8.92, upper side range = 7.63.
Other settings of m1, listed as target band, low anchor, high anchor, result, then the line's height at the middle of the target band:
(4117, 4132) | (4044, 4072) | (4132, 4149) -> 0.8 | 9.32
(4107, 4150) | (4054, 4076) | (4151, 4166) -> 0.4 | 9.04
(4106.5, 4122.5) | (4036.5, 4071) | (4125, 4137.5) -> 0.5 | 8.86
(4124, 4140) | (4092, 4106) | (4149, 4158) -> -0.6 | 8.64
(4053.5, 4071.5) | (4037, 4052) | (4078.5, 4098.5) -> -0.8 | 8.92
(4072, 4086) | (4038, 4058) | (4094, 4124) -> 0.2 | 8.92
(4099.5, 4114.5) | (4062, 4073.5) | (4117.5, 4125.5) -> 1.1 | 8.85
